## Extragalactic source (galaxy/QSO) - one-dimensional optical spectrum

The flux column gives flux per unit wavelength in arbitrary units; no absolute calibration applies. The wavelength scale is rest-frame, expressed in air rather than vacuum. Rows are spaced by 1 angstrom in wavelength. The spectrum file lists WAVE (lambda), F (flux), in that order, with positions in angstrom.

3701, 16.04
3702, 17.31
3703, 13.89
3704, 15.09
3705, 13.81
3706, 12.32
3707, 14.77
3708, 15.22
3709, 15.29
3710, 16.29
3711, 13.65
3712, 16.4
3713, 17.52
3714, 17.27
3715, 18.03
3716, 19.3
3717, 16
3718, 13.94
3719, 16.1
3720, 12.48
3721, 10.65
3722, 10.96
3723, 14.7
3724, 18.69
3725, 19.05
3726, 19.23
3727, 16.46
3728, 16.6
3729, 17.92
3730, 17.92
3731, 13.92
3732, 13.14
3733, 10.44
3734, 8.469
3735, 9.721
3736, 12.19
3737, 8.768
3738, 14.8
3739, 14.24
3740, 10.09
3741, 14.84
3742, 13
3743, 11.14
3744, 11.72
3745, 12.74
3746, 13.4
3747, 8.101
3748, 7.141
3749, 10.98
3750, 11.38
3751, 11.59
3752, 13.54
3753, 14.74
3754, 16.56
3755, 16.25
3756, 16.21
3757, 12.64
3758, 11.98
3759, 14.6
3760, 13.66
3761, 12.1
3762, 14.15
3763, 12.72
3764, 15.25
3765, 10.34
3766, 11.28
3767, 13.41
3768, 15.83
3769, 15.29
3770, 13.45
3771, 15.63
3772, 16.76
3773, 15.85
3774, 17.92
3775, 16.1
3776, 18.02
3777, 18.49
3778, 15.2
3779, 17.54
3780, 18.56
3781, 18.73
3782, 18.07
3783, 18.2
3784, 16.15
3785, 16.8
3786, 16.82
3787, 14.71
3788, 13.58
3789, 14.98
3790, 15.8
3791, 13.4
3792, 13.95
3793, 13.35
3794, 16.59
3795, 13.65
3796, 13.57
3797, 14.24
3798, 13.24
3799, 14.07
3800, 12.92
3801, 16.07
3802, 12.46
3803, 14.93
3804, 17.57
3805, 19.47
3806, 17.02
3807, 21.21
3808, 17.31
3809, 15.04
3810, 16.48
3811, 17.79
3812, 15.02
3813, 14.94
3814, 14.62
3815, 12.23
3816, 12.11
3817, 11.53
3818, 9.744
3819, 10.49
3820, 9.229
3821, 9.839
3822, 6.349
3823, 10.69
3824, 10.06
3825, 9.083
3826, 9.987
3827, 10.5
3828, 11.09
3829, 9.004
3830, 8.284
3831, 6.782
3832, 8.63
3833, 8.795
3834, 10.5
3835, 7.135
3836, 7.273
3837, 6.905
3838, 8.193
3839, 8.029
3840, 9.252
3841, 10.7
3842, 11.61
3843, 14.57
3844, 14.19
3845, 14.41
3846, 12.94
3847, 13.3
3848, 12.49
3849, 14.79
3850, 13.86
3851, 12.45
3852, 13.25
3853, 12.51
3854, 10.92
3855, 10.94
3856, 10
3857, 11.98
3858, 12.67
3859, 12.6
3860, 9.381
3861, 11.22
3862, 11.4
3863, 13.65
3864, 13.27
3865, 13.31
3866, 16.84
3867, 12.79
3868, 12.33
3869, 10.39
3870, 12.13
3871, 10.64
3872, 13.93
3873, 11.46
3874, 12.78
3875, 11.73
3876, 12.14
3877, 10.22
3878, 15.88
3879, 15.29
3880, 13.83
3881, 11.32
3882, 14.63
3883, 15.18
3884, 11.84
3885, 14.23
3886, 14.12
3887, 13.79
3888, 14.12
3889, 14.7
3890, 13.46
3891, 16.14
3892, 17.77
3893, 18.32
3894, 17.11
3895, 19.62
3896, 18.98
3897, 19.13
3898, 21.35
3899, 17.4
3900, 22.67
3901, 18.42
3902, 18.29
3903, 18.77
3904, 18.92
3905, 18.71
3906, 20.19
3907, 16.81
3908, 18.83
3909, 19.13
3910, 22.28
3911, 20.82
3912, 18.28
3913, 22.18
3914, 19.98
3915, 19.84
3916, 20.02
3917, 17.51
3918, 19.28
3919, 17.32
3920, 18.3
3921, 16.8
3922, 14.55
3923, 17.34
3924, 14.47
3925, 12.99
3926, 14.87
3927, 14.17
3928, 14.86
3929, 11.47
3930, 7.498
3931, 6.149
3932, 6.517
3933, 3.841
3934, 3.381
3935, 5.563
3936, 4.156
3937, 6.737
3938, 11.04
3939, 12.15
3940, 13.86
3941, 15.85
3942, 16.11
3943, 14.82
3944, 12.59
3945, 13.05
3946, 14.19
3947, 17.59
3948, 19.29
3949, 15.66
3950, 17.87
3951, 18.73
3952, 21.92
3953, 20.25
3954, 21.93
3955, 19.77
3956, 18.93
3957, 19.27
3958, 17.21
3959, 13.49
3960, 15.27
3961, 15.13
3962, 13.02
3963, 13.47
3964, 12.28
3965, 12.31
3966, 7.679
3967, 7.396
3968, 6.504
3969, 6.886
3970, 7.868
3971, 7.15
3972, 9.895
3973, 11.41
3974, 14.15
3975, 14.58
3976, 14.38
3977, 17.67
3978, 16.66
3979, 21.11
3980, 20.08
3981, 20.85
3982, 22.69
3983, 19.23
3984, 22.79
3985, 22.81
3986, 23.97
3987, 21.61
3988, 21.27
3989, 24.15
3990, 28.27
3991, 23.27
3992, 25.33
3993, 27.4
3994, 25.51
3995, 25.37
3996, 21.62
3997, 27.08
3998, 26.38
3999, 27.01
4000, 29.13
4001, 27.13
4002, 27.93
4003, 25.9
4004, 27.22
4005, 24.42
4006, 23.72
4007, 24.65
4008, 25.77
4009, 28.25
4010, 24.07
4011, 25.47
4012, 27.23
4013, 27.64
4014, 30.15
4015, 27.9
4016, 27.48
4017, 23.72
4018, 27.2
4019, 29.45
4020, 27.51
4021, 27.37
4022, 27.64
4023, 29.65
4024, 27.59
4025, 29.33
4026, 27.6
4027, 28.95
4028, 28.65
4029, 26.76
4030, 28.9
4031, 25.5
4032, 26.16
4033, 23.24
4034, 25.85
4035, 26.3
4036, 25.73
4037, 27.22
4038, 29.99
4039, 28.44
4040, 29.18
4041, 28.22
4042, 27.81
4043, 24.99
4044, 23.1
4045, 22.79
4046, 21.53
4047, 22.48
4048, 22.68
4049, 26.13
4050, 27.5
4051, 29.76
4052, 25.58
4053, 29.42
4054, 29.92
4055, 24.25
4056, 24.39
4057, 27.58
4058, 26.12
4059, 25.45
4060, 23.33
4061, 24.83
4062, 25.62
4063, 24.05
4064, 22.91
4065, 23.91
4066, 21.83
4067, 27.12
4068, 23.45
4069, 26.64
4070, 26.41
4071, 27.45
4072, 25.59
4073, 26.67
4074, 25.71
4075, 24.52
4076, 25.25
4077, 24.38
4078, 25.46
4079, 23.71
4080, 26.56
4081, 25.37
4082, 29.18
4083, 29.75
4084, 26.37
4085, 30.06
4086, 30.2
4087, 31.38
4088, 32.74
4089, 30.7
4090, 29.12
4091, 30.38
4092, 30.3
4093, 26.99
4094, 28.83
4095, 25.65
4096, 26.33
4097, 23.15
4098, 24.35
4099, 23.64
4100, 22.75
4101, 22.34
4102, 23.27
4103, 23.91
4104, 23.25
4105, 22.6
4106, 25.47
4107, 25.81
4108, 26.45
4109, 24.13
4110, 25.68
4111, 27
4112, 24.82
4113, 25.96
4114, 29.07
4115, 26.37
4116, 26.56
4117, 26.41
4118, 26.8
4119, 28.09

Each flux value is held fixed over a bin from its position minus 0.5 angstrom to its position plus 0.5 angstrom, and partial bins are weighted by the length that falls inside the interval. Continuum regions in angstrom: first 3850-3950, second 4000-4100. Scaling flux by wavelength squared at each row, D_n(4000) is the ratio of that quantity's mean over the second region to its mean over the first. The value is 1.98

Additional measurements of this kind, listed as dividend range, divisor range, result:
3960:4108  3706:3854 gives 2.03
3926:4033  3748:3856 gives 1.61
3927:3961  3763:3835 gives 1.06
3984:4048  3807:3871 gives 2.46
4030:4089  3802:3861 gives 2.47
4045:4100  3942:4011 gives 1.43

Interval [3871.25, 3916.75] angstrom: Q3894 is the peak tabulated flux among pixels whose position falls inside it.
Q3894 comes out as 22.67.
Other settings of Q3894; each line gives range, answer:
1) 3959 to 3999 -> 28.27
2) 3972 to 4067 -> 30.15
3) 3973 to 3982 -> 22.69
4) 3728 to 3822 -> 21.21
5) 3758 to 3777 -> 18.49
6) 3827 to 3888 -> 16.84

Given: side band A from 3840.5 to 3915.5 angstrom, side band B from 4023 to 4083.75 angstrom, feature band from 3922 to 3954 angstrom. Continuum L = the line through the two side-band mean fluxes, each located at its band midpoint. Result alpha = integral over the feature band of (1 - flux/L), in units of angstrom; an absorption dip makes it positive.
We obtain 9.9 angstrom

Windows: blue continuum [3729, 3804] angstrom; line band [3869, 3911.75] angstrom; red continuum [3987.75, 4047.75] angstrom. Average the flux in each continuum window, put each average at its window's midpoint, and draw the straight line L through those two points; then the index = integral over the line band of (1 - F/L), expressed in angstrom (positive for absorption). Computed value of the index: 8.9 angstrom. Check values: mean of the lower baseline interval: 14.1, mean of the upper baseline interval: 26.4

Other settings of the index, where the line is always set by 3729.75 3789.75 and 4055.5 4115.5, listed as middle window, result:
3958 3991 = 9.12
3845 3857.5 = 3.49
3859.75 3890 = 8.75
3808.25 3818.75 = 1.34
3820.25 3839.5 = 9.04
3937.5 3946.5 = 3.04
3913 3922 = 0.56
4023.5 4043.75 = -2.64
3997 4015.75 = -2.89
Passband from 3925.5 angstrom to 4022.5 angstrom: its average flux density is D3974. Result 18.6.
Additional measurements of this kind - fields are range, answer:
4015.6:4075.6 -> 26.2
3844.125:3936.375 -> 14.5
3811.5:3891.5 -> 11.8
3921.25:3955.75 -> 13.5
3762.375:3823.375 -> 14.8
